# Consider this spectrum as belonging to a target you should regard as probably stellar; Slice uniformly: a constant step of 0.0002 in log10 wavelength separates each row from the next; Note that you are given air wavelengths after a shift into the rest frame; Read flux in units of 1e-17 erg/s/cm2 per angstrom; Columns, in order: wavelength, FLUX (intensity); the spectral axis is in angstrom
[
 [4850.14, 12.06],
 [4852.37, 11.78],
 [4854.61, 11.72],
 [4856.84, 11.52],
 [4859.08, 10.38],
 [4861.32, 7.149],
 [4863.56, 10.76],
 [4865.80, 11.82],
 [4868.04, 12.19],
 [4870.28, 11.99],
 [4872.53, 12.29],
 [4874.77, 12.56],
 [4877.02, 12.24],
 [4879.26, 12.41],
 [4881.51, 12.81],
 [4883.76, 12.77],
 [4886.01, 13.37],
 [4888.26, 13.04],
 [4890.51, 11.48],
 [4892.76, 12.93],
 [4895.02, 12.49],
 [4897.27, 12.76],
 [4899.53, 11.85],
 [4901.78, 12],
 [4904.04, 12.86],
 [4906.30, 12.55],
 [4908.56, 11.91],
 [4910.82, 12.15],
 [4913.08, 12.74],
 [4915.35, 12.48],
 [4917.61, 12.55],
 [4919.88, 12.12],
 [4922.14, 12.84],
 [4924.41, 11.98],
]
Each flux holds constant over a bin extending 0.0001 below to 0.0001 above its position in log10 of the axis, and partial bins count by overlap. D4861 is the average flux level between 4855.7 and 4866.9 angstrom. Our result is 10.3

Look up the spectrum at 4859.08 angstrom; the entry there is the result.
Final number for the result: 10.38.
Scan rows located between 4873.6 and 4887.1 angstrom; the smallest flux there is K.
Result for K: 12.24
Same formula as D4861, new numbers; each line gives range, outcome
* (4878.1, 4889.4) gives 12.9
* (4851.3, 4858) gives 11.7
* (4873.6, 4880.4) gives 12.4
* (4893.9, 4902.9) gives 12.3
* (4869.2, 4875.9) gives 12.3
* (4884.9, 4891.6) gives 12.6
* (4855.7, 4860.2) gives 11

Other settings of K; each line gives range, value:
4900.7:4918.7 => 11.91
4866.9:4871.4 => 11.99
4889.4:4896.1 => 11.48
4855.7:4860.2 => 10.38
